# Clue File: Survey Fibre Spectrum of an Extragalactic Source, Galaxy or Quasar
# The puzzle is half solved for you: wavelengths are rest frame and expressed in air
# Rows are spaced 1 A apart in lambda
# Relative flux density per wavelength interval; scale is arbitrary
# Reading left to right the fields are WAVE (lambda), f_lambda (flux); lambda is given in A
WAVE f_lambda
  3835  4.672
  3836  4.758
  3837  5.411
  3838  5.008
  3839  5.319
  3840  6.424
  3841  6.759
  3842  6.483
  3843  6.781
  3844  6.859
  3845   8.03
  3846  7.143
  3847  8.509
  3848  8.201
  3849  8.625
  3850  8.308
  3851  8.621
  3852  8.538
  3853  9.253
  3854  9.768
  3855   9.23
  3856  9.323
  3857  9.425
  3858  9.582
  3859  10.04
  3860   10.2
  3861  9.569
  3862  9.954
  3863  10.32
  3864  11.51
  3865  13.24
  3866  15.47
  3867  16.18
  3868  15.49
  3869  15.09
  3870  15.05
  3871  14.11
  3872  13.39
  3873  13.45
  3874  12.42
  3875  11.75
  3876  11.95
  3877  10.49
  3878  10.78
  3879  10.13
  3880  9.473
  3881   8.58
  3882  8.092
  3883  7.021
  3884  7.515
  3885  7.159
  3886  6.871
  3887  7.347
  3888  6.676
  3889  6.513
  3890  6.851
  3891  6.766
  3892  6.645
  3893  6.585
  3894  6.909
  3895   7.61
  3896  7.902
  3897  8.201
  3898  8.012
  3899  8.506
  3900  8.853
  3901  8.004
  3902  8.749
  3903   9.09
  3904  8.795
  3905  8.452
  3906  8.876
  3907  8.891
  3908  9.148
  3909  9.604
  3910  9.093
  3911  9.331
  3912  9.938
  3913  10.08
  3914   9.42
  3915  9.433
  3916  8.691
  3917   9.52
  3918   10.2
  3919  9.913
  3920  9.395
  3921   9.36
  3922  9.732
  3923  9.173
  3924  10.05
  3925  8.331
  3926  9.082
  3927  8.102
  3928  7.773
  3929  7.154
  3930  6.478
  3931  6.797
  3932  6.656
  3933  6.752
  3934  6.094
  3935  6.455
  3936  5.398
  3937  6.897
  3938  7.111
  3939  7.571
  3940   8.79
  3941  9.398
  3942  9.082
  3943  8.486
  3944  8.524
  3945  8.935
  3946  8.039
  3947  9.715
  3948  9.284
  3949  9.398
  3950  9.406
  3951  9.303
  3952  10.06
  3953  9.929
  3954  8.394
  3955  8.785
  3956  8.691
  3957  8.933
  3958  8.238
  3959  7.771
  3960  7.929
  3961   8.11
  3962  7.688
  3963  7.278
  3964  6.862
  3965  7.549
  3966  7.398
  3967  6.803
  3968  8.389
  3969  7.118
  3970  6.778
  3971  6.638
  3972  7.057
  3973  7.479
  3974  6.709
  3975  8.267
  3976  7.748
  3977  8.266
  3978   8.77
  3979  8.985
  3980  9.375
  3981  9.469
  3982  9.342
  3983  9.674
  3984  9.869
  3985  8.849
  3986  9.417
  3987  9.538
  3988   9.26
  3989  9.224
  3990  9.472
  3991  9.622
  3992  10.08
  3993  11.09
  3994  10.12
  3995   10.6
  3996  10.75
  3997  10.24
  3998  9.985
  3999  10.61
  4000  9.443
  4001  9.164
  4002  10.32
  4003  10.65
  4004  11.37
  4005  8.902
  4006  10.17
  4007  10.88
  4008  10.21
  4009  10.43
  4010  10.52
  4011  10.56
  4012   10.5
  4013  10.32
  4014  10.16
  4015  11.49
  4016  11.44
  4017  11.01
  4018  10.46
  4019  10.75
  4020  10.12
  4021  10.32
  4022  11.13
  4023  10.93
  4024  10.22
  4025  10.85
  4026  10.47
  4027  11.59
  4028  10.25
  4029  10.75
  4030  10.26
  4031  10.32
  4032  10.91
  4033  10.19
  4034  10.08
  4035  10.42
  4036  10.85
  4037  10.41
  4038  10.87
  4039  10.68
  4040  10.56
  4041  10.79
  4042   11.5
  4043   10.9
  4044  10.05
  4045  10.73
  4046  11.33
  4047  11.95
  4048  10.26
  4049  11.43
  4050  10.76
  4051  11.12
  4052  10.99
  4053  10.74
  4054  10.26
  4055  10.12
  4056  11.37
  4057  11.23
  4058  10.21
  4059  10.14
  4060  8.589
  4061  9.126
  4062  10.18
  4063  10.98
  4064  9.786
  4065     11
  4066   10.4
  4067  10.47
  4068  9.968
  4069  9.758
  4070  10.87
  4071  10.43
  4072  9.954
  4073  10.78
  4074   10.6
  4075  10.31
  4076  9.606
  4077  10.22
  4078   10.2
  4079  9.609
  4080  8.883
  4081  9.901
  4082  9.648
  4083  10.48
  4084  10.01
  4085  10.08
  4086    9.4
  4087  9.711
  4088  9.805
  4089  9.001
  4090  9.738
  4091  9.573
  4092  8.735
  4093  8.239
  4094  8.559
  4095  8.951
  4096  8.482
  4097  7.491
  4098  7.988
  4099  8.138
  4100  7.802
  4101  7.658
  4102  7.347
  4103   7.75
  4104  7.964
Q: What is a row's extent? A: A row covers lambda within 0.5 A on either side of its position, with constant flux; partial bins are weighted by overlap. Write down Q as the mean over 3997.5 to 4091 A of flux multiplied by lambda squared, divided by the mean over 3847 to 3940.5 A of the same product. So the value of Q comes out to 1.2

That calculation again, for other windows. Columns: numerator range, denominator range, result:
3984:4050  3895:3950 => 1.28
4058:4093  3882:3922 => 1.29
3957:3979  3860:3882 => 0.66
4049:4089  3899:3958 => 1.27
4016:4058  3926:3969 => 1.40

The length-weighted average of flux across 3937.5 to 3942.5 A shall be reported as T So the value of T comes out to 8.39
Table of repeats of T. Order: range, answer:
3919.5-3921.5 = 9.38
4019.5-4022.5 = 10.5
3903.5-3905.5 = 8.62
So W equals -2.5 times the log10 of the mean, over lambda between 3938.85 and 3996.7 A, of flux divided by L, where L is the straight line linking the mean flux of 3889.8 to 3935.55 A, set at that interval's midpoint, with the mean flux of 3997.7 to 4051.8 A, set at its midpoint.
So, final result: 0.092 mag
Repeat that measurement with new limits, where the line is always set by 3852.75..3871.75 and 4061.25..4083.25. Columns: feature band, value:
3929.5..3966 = 0.35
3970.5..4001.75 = 0.18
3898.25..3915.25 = 0.25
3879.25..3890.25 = 0.47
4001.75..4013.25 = 0.03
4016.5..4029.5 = -0.01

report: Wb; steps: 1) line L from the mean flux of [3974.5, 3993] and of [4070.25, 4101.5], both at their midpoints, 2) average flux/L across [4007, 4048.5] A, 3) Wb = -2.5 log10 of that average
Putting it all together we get -0.15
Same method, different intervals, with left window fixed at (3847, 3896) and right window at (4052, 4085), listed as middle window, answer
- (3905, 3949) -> 0.168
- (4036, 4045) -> -0.060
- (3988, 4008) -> -0.004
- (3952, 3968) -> 0.231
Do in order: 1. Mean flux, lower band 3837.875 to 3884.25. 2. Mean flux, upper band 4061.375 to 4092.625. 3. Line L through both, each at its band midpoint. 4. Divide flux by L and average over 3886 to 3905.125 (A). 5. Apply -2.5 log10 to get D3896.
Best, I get 0.29 mag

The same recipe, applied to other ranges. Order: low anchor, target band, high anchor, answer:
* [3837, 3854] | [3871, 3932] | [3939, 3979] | -0.132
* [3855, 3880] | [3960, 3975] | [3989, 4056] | 0.445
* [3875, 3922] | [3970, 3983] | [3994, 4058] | 0.202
